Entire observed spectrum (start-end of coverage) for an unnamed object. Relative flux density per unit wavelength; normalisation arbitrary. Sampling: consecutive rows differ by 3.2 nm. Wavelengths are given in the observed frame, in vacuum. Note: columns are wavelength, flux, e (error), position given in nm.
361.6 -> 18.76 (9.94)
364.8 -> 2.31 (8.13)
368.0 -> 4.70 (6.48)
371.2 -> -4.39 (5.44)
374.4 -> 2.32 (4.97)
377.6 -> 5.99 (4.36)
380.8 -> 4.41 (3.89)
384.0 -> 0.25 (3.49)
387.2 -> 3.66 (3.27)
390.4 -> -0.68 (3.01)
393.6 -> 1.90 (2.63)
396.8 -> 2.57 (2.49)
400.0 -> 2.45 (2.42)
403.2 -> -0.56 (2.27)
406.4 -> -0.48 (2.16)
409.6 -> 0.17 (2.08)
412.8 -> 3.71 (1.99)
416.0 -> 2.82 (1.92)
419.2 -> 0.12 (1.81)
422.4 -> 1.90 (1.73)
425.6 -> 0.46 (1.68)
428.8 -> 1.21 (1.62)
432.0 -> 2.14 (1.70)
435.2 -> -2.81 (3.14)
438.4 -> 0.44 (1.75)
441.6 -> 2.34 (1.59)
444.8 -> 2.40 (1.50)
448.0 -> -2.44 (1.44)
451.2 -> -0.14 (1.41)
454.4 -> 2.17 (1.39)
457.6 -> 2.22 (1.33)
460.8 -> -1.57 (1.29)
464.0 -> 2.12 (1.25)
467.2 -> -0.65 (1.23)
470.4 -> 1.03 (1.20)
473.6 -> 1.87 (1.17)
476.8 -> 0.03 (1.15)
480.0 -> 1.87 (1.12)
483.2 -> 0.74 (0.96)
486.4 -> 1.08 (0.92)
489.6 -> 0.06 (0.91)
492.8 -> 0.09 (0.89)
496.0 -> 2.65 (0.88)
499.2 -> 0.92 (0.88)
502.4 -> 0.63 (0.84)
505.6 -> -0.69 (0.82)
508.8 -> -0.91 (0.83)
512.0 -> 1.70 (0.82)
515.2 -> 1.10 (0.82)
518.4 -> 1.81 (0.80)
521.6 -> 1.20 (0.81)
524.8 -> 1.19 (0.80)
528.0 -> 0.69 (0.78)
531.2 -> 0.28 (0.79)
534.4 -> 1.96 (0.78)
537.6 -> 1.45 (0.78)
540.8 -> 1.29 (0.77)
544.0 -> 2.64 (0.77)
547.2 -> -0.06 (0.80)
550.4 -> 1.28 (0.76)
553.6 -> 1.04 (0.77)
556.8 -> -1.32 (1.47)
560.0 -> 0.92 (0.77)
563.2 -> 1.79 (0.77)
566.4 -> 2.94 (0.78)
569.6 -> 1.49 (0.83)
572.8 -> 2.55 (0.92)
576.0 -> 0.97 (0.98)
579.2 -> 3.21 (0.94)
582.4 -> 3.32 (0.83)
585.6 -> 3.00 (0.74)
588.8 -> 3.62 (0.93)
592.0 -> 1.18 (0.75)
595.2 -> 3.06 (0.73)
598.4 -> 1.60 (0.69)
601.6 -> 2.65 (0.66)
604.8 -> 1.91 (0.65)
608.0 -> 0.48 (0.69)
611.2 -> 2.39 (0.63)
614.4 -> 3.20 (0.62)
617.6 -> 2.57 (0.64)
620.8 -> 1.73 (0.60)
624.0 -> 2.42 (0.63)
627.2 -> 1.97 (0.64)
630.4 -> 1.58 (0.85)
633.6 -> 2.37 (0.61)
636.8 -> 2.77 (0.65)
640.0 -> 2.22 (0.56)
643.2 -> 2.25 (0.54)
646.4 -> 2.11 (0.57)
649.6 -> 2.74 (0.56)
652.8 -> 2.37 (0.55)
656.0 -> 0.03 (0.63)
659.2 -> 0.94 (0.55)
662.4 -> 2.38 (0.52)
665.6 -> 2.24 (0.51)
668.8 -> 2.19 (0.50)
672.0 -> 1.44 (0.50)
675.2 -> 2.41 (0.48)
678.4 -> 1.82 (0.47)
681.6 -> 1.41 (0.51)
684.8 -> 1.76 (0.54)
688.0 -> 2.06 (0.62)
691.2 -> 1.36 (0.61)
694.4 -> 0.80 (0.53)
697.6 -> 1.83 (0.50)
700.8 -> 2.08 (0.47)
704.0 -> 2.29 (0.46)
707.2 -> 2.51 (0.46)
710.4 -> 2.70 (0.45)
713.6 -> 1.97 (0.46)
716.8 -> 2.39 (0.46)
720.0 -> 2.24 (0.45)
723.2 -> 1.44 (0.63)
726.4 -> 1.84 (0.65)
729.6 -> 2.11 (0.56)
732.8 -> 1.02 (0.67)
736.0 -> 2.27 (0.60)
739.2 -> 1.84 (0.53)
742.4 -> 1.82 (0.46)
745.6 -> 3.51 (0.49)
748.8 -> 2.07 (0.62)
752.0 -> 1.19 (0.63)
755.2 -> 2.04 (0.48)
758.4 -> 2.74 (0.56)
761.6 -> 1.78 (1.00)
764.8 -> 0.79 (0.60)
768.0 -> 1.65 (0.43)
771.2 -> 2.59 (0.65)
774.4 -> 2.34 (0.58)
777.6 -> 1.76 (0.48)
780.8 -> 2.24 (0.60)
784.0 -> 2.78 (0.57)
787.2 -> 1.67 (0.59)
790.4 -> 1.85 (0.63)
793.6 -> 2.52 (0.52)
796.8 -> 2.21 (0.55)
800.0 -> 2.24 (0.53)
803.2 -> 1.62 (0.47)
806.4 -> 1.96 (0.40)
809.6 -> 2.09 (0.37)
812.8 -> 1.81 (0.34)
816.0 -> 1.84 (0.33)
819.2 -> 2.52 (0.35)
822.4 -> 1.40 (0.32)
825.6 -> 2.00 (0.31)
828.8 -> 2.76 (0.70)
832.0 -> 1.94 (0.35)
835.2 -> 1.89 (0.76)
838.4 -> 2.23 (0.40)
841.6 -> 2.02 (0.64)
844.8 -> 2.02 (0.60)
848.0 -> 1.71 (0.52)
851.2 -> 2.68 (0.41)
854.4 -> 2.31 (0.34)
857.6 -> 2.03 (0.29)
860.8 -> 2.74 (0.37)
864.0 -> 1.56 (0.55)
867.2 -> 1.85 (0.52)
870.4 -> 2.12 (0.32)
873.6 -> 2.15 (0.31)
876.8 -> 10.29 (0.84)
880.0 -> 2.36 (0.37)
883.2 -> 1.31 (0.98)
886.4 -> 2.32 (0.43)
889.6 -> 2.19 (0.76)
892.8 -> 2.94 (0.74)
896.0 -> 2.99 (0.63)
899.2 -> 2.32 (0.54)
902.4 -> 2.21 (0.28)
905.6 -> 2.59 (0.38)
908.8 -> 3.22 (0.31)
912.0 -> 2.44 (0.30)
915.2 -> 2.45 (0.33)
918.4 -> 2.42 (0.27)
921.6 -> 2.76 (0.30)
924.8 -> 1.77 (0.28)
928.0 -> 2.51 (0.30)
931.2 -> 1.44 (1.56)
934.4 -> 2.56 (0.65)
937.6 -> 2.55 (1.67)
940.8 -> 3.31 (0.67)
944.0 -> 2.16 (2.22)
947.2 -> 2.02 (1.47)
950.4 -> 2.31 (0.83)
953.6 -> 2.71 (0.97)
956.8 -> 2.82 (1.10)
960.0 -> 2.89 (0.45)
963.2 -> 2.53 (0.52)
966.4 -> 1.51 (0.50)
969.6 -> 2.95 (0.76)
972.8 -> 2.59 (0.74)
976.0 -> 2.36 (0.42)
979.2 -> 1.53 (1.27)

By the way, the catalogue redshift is 1.35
